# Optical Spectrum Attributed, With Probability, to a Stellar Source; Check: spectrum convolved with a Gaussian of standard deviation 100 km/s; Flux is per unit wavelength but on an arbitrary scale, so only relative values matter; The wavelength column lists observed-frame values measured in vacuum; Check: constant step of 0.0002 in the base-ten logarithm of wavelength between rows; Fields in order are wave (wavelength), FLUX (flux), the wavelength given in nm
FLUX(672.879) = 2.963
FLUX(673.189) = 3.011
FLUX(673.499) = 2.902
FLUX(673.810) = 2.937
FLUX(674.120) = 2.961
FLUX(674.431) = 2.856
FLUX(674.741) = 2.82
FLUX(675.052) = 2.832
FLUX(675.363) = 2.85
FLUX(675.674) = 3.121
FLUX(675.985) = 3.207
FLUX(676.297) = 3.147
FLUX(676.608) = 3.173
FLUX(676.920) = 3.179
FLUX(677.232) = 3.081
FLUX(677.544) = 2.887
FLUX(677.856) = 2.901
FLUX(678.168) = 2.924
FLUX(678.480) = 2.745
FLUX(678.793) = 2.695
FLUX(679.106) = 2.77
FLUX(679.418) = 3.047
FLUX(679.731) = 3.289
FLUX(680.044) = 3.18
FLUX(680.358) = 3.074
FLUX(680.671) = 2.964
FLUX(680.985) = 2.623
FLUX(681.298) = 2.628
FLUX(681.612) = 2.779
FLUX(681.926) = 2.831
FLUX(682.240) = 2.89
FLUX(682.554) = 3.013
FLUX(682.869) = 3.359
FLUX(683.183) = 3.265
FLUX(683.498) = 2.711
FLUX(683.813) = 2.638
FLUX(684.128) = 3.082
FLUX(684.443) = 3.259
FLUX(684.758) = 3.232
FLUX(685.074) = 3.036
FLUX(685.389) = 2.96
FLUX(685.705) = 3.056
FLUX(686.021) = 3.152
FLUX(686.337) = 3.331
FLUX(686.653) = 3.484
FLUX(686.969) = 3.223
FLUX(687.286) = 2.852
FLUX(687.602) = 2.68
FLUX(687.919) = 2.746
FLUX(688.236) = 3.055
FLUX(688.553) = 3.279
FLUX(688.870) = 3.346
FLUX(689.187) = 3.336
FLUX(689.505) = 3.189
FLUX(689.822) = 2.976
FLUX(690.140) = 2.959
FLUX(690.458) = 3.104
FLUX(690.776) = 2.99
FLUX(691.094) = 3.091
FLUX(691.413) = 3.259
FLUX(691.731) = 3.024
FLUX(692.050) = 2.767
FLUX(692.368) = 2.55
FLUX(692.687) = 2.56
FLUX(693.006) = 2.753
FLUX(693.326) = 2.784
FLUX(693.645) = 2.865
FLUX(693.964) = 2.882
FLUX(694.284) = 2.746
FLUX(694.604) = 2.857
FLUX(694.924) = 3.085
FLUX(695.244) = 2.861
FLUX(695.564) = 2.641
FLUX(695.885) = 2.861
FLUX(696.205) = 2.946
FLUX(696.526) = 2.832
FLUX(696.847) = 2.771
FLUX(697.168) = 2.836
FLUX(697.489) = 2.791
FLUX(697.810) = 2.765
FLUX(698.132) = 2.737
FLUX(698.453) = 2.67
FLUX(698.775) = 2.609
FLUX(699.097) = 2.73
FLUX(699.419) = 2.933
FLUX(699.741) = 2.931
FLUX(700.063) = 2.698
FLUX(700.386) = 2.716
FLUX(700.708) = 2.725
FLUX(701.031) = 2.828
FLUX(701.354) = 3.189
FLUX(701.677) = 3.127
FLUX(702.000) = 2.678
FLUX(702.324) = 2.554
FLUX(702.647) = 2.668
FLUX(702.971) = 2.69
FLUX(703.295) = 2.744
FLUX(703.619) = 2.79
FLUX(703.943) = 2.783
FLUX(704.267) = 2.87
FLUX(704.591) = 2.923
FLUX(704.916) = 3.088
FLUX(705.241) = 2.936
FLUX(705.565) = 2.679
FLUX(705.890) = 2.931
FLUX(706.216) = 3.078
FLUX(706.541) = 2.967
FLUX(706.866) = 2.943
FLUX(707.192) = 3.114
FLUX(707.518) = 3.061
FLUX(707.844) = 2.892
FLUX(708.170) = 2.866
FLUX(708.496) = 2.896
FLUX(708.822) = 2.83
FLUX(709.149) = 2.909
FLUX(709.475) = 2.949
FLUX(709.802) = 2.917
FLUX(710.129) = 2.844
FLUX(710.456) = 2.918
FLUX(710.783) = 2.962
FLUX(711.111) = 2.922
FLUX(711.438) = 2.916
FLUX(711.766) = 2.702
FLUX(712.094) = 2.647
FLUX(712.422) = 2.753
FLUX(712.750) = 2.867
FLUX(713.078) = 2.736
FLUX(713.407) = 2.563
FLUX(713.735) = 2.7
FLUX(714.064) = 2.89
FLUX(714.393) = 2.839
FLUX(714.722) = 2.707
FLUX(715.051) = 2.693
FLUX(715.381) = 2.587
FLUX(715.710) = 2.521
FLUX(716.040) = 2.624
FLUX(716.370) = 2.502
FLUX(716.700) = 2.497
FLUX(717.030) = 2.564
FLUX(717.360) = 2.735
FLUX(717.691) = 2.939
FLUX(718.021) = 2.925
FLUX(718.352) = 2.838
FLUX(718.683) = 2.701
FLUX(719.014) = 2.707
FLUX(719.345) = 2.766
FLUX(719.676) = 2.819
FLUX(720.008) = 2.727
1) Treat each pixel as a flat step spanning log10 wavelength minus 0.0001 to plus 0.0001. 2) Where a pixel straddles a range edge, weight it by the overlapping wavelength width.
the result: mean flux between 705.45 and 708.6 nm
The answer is 2.95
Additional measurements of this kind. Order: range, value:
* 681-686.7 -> 3.02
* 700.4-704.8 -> 2.81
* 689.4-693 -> 2.94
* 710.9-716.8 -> 2.71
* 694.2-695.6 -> 2.86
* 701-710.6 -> 2.89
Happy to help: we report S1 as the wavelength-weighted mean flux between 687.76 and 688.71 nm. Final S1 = 3.02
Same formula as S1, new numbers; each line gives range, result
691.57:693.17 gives 2.73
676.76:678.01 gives 3.01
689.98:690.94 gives 3.02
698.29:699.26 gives 2.67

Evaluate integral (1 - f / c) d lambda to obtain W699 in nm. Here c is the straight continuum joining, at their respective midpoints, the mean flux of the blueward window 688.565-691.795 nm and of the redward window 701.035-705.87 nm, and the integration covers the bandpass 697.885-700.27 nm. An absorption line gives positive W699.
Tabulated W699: 0.15 nm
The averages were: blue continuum 3.14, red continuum 2.84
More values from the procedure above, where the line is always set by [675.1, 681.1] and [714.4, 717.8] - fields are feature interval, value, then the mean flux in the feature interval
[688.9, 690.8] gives -0.15 nm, 3.12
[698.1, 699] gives 0.04 nm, 2.67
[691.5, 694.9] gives 0.06 nm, 2.8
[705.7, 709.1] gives -0.29 nm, 2.95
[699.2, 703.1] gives -0.04 nm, 2.81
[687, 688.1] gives 0.03 nm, 2.82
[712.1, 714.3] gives -0.07 nm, 2.75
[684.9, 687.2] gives -0.20 nm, 3.17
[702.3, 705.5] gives -0.07 nm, 2.81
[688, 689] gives -0.10 nm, 3.19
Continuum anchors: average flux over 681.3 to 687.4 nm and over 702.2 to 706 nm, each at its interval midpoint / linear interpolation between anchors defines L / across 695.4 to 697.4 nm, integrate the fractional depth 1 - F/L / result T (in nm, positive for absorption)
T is 0.06 nm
